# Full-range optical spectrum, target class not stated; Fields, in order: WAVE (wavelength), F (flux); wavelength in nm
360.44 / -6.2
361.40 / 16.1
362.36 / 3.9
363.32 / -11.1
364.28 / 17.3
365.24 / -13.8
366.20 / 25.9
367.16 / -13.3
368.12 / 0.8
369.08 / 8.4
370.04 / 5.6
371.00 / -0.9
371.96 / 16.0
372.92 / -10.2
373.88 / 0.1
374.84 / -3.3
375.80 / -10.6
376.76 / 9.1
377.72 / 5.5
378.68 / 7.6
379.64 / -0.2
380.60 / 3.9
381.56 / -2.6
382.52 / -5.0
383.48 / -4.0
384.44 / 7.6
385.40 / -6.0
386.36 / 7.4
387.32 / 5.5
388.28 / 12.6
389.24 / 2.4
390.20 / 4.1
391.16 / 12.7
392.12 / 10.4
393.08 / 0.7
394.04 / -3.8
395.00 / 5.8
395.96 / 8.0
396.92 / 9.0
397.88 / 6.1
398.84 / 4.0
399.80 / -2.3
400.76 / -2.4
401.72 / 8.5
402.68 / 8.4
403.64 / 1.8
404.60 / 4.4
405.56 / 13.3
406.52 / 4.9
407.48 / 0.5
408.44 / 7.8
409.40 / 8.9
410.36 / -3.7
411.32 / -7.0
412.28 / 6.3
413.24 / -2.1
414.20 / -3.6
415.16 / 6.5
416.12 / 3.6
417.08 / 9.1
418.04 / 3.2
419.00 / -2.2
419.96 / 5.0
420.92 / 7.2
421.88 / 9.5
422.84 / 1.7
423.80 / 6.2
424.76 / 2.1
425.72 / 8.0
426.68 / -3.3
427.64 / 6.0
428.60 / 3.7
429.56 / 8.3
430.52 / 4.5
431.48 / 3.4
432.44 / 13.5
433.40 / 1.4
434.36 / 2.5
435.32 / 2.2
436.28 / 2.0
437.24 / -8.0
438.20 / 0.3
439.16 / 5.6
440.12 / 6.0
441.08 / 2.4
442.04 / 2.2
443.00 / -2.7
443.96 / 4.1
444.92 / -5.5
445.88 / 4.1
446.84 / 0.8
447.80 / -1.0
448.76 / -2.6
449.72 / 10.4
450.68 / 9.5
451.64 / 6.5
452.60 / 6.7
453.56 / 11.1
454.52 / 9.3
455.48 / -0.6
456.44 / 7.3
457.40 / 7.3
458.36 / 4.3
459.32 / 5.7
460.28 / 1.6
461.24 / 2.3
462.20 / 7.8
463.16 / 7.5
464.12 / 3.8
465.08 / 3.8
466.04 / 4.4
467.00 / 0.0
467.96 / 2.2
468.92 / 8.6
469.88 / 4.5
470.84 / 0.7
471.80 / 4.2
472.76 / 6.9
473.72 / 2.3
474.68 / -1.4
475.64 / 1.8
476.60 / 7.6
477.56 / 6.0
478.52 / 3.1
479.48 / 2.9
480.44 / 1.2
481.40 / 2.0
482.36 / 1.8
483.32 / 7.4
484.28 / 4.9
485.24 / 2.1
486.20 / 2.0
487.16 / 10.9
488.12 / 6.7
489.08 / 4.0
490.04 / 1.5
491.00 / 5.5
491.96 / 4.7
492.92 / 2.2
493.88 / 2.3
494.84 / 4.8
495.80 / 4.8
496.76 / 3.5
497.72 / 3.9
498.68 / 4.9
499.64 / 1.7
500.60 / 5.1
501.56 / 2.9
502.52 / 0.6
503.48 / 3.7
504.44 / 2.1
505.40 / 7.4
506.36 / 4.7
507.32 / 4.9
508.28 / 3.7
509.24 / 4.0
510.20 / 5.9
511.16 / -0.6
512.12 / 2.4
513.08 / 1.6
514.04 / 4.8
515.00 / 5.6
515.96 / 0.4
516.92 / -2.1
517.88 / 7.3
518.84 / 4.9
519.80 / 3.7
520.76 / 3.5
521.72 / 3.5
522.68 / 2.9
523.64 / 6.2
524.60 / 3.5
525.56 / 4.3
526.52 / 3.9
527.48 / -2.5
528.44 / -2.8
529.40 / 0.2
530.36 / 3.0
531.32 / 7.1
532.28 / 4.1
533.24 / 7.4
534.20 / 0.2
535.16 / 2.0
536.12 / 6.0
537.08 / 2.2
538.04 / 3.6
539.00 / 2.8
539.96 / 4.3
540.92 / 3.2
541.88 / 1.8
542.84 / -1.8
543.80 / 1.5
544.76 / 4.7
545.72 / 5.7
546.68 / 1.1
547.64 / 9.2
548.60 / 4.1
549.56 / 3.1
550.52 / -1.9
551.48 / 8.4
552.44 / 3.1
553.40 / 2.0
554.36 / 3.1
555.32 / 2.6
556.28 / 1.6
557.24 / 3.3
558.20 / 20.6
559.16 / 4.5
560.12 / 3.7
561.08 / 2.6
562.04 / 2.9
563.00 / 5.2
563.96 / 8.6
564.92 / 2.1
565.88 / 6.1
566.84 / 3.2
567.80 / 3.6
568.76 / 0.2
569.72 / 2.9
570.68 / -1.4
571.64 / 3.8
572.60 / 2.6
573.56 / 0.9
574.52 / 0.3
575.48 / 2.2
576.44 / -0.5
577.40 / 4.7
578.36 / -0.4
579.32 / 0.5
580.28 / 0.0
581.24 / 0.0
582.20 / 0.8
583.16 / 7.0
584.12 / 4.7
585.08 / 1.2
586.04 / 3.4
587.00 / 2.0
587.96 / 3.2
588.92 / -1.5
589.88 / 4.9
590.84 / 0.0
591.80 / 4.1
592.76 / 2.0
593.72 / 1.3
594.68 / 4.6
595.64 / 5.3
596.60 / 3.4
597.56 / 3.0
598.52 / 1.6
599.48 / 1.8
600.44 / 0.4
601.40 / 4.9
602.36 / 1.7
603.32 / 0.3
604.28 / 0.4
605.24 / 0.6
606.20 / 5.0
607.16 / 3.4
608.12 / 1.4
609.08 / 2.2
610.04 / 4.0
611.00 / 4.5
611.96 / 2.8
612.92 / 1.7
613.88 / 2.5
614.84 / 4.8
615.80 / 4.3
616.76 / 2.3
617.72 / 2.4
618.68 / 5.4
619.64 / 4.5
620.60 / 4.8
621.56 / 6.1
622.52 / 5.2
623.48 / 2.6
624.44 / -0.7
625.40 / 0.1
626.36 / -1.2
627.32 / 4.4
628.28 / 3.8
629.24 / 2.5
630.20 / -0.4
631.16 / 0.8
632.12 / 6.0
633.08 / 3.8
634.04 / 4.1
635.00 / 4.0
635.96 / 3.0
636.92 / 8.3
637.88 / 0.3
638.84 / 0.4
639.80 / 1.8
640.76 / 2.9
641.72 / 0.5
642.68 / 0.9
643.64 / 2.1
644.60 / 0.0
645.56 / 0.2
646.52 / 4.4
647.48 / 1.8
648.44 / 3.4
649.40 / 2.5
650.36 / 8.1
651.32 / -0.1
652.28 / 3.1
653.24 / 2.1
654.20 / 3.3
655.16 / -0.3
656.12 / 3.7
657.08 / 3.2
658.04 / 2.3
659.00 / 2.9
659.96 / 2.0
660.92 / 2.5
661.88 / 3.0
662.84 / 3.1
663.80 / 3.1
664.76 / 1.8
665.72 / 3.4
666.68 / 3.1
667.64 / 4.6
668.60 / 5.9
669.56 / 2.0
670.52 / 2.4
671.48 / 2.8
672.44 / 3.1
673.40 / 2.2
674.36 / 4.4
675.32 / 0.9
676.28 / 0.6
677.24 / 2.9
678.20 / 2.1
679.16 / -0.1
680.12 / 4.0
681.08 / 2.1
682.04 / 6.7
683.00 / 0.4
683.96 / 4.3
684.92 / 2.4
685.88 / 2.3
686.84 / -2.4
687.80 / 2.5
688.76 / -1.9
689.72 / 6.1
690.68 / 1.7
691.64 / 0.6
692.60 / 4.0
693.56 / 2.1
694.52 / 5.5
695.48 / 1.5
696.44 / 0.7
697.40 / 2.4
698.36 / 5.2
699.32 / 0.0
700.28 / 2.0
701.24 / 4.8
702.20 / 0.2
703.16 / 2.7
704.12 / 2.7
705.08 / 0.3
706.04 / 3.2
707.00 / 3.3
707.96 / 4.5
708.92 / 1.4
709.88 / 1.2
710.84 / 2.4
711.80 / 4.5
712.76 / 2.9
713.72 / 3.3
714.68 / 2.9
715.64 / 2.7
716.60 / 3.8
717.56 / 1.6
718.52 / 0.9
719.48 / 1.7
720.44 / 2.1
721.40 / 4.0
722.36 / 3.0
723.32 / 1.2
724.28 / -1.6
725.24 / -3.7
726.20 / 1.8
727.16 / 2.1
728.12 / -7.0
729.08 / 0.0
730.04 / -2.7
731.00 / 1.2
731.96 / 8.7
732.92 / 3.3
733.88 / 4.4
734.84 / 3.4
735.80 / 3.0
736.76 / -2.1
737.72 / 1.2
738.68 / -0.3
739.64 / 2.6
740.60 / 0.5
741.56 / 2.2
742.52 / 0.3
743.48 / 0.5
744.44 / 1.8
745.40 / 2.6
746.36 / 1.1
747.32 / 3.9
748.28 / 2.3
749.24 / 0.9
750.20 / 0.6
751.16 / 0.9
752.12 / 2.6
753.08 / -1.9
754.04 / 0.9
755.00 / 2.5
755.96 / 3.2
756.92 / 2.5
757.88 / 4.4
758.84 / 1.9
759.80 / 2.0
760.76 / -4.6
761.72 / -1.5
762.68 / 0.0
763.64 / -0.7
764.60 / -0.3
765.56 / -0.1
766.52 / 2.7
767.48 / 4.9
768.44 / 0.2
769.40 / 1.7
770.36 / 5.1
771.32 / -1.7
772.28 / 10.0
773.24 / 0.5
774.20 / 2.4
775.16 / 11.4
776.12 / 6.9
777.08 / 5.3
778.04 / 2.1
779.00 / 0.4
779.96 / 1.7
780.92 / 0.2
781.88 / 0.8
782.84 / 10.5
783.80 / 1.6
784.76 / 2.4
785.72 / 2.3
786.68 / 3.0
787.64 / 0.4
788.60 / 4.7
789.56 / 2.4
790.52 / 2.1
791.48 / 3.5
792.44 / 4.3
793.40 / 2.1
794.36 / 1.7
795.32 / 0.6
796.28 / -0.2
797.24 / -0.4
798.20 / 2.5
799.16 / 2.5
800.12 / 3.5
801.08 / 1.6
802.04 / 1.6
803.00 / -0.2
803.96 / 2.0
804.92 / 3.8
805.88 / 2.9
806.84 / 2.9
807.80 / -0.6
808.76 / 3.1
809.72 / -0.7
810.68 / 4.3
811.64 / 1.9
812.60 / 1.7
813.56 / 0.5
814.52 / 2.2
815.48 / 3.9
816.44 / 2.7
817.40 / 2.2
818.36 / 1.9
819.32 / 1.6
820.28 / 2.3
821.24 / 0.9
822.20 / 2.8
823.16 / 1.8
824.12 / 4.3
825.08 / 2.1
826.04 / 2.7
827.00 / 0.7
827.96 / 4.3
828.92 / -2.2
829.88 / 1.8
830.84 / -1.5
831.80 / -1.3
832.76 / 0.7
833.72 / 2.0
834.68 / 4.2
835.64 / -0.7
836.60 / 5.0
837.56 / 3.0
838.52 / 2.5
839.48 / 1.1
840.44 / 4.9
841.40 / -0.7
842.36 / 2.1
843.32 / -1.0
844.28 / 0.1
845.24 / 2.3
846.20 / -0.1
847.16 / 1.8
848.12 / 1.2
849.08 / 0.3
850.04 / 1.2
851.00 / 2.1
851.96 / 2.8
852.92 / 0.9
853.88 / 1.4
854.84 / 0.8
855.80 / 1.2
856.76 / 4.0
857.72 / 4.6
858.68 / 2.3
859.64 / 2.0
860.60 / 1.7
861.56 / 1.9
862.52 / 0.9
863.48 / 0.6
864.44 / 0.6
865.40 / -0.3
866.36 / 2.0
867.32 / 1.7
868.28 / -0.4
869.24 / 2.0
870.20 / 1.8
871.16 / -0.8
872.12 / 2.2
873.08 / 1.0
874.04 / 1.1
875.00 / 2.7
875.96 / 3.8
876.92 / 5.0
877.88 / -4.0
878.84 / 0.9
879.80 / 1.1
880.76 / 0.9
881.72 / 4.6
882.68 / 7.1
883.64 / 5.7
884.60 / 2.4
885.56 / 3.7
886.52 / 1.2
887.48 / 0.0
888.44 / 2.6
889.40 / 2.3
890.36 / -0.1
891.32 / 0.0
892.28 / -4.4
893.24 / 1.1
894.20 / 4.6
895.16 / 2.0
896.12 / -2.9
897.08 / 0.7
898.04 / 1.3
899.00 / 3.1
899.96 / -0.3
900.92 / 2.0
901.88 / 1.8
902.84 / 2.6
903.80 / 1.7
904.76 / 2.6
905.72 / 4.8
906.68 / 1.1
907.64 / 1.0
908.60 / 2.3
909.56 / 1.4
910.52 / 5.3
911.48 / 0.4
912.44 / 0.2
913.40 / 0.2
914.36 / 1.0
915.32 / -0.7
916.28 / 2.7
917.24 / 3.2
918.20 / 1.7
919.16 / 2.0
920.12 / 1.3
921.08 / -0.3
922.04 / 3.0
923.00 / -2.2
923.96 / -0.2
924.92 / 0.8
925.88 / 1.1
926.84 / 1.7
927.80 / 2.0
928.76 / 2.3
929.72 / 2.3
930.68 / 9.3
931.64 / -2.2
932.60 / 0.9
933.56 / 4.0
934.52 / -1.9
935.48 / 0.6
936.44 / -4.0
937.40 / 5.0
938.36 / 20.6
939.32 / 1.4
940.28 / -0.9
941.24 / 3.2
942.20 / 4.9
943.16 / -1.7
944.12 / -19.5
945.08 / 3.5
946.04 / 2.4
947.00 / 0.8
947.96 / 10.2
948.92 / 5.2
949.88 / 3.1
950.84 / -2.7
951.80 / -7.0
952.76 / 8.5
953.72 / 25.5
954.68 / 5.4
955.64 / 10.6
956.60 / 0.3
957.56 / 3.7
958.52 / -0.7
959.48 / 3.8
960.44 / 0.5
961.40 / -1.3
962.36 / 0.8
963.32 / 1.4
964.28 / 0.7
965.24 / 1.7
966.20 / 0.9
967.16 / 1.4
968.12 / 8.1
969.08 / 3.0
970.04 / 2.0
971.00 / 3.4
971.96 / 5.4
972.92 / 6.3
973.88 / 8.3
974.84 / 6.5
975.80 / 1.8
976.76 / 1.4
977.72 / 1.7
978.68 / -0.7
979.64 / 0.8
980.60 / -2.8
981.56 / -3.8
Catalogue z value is 1.558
